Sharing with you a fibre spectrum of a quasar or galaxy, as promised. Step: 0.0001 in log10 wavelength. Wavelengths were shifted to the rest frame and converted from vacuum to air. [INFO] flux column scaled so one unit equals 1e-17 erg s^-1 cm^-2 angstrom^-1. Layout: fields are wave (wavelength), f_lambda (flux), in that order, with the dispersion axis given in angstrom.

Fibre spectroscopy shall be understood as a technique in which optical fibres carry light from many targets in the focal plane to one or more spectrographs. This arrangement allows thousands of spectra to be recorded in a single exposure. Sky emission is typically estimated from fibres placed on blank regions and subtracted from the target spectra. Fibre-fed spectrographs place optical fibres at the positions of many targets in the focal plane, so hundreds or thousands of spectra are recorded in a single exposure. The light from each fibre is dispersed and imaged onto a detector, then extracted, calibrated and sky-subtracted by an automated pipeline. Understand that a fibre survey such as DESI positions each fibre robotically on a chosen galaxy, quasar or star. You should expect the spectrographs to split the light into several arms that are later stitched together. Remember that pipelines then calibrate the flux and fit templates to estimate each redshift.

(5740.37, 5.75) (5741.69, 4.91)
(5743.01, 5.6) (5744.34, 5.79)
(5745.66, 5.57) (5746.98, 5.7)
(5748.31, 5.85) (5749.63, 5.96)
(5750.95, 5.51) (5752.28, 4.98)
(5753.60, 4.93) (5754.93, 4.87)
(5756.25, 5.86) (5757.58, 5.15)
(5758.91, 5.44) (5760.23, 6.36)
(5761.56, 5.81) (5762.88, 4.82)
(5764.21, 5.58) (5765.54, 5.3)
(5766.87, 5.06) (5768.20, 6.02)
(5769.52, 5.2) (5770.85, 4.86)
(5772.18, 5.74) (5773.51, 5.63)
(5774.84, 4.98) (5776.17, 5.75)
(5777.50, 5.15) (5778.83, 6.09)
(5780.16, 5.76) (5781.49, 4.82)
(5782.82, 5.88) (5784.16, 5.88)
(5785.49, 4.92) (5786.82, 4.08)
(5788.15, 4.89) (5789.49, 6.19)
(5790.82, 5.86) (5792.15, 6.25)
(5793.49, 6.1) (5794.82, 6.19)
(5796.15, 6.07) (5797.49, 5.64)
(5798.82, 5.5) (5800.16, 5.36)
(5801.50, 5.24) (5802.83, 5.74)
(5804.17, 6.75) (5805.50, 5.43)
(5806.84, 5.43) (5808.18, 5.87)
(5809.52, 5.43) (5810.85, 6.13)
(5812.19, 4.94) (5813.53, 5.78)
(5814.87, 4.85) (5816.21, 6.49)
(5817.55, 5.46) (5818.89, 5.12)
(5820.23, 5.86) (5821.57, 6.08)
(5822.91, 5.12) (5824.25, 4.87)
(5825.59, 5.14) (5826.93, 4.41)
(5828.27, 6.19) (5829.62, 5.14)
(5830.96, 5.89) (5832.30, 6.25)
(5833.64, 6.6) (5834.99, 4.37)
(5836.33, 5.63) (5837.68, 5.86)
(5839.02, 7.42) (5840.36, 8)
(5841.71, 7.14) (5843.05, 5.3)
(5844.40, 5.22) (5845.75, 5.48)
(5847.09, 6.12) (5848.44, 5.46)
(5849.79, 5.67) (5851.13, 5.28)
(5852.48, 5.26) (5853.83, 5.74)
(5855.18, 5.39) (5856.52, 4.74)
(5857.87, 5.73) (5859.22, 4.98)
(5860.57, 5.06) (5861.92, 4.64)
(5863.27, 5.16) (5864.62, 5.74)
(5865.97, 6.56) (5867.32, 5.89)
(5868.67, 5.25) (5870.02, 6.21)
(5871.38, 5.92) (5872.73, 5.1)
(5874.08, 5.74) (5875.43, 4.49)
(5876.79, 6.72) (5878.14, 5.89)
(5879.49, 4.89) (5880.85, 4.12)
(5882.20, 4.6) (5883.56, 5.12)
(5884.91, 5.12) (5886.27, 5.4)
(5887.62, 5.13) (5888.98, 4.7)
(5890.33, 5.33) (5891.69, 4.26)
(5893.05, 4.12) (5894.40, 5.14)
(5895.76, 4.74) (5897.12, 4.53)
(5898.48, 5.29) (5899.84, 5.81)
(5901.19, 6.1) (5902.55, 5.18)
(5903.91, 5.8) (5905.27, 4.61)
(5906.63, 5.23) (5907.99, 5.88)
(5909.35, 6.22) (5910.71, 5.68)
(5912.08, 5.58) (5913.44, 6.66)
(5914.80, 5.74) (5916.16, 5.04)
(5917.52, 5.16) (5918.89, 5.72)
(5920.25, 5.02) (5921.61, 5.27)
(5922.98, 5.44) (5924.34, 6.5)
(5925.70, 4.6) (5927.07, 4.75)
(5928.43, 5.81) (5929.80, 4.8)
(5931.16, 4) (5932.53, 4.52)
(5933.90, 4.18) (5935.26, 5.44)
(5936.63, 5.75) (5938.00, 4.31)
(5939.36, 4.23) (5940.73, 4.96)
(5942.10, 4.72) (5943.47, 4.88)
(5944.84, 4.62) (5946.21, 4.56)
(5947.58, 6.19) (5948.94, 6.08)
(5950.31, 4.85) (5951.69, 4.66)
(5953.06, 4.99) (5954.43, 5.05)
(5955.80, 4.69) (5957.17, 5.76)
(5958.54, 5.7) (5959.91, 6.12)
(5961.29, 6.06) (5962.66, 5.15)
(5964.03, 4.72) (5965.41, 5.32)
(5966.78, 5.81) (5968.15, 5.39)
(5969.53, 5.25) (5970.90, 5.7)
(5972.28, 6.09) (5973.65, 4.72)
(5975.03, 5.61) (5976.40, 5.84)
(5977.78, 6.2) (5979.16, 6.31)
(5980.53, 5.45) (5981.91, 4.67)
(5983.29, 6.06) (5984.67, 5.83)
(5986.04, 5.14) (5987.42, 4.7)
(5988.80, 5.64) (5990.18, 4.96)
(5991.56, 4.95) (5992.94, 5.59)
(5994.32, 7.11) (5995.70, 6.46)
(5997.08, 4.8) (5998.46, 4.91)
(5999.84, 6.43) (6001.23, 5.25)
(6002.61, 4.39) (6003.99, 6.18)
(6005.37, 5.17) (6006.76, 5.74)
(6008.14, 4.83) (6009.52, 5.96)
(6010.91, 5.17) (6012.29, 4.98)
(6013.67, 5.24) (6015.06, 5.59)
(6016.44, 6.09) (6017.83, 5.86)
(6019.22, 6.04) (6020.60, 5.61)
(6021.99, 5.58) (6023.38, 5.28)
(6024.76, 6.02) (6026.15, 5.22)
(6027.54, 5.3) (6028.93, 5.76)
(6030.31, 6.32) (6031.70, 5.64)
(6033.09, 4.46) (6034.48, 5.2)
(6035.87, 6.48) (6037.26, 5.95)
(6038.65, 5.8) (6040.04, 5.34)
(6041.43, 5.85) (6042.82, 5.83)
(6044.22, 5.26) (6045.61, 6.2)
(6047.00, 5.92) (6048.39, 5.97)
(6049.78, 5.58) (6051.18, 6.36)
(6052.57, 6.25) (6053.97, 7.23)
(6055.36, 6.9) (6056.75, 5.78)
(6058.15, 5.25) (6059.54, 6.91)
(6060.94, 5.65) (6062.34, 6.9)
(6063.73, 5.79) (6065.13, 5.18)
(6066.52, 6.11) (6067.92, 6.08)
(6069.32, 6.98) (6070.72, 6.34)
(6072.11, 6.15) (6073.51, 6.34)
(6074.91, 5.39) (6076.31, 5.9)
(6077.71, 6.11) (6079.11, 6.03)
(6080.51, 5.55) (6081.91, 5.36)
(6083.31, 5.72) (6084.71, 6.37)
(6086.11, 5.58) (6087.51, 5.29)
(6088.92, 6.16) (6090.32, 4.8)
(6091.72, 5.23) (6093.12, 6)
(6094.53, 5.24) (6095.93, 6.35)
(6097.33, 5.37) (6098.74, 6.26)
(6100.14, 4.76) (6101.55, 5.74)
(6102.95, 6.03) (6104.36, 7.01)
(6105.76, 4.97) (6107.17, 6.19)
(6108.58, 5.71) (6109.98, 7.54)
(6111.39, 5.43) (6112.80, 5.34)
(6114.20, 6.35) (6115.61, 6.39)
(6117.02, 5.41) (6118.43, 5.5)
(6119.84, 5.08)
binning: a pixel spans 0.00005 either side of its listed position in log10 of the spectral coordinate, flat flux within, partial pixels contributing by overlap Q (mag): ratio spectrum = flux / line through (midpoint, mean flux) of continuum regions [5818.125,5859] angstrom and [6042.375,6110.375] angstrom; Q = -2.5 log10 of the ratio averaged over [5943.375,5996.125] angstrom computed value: 0.07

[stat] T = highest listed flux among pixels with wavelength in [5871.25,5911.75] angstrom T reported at 6.72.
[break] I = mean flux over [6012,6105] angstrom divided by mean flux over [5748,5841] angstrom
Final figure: 1.04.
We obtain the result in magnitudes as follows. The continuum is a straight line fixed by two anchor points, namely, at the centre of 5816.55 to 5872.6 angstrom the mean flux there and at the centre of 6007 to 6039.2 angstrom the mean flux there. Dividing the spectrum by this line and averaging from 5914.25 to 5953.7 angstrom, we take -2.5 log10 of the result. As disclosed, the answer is 0.11 mag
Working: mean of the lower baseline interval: 5.64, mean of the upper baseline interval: 5.58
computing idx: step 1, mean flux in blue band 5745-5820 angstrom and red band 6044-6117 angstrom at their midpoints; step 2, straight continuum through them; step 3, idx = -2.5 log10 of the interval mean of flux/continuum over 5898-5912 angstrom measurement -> 0.02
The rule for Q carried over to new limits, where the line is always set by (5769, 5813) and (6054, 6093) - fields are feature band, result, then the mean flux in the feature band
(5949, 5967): 0.094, 5.31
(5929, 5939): 0.218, 4.71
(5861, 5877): 0.019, 5.58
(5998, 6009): 0.091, 5.38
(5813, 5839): 0.007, 5.58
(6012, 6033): 0.050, 5.61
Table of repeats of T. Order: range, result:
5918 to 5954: 6.5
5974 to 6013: 7.11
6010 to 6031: 6.32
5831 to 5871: 8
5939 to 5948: 6.19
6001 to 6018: 6.18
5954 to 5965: 6.12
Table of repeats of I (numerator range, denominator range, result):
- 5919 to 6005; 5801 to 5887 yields 0.95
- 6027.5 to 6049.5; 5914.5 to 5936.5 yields 1.11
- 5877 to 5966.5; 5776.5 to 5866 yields 0.92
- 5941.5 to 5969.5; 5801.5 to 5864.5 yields 0.94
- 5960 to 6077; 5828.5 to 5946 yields 1.06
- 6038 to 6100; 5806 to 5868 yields 1.05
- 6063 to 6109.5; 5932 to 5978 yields 1.11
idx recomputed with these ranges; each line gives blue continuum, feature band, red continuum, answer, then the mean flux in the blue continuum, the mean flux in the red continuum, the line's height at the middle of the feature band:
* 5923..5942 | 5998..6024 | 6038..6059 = 0.03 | 4.92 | 5.98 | 5.64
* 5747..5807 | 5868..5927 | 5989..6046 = 0.05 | 5.53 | 5.58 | 5.56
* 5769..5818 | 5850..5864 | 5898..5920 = 0.07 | 5.58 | 5.6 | 5.59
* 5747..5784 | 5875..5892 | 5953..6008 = 0.08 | 5.47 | 5.5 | 5.48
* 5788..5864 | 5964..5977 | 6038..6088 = 0.07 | 5.65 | 5.98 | 5.85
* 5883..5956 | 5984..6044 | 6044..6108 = 0.01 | 5.15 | 5.93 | 5.62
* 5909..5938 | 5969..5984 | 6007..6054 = -0.03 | 5.29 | 5.69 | 5.49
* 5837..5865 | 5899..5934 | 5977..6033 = 0.05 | 5.68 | 5.55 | 5.63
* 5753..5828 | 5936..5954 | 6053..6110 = 0.15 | 5.51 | 5.94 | 5.74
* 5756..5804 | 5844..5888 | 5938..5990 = 0.01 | 5.54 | 5.33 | 5.44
